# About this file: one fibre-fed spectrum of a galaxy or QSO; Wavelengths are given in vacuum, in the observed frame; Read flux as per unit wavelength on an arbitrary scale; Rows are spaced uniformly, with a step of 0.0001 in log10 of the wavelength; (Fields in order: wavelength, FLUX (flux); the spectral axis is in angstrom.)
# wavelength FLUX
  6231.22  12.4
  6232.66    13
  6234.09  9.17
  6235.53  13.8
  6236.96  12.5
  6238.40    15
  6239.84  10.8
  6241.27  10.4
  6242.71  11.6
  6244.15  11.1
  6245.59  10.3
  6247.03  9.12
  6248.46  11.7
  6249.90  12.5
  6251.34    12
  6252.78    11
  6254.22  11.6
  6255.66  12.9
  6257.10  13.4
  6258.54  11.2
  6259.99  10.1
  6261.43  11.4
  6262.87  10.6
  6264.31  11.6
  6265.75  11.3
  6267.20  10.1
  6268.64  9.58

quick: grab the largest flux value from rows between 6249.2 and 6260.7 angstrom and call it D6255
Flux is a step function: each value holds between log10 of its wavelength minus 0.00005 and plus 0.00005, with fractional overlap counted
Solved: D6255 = 13.4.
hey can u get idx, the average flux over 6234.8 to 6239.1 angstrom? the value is 13.7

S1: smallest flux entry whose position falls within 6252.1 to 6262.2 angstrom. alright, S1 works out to 10.1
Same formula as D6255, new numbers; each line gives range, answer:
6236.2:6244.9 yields 15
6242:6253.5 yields 12.5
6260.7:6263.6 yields 11.4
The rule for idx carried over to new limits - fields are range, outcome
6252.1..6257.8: 12.2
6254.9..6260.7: 11.9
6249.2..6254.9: 11.8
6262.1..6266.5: 11.2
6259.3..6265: 10.9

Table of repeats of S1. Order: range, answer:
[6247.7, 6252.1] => 11.7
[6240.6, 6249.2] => 9.12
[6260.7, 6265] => 10.6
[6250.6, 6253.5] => 11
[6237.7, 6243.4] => 10.4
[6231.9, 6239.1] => 9.17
